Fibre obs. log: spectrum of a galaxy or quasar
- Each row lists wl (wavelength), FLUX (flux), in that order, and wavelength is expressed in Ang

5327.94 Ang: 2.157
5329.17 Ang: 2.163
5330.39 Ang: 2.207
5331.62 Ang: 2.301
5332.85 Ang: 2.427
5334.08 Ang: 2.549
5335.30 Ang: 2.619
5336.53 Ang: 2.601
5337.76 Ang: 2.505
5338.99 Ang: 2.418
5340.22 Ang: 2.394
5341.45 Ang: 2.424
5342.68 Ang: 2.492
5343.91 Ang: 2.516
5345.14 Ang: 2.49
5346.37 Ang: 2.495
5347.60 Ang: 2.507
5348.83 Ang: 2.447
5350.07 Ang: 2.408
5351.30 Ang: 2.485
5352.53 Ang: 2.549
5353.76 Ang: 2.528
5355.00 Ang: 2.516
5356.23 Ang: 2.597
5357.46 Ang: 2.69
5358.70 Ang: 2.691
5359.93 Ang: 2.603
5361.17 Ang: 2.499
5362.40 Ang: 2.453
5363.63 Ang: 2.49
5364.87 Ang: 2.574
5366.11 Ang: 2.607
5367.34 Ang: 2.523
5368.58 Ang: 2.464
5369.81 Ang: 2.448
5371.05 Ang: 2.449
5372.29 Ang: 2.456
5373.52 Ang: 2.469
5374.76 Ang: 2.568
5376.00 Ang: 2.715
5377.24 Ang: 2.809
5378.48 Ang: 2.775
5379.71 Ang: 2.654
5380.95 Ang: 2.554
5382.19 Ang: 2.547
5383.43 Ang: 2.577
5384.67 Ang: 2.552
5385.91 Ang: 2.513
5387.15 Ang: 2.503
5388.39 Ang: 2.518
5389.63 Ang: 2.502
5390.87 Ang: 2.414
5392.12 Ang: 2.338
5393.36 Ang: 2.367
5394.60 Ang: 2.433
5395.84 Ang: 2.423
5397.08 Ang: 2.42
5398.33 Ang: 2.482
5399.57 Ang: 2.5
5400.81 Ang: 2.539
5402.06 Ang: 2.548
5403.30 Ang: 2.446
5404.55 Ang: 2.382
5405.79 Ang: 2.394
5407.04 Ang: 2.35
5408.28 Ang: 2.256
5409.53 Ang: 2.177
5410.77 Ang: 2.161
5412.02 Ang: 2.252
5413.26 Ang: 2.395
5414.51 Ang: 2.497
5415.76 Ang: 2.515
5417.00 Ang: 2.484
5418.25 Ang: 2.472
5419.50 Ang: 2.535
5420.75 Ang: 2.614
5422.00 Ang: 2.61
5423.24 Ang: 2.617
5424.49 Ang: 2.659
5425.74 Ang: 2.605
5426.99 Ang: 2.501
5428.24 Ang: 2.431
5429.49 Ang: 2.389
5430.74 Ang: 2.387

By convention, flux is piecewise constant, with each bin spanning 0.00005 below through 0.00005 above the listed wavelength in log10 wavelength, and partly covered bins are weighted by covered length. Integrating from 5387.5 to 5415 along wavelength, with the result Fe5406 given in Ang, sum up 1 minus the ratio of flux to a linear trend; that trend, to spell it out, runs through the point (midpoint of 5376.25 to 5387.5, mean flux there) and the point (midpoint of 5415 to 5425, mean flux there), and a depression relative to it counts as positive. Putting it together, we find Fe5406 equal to 2.0 Ang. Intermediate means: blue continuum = 2.62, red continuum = 2.56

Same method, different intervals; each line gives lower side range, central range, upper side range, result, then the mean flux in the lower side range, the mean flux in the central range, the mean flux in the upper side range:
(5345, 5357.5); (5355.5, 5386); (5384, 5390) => -0.7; 2.51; 2.57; 2.52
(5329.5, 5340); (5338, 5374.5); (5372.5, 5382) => 0.5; 2.44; 2.51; 2.64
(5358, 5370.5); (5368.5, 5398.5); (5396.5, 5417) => -0.6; 2.54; 2.52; 2.4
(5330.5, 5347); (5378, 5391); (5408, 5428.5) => -0.5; 2.47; 2.56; 2.46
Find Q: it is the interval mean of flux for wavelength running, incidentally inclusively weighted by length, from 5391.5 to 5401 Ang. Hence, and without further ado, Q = 2.44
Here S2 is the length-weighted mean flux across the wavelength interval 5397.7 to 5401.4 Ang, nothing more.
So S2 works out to 2.51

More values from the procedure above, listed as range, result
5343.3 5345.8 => 2.5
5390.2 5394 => 2.37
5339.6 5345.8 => 2.46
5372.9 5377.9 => 2.64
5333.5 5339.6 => 2.54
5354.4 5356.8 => 2.56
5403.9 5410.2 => 2.31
